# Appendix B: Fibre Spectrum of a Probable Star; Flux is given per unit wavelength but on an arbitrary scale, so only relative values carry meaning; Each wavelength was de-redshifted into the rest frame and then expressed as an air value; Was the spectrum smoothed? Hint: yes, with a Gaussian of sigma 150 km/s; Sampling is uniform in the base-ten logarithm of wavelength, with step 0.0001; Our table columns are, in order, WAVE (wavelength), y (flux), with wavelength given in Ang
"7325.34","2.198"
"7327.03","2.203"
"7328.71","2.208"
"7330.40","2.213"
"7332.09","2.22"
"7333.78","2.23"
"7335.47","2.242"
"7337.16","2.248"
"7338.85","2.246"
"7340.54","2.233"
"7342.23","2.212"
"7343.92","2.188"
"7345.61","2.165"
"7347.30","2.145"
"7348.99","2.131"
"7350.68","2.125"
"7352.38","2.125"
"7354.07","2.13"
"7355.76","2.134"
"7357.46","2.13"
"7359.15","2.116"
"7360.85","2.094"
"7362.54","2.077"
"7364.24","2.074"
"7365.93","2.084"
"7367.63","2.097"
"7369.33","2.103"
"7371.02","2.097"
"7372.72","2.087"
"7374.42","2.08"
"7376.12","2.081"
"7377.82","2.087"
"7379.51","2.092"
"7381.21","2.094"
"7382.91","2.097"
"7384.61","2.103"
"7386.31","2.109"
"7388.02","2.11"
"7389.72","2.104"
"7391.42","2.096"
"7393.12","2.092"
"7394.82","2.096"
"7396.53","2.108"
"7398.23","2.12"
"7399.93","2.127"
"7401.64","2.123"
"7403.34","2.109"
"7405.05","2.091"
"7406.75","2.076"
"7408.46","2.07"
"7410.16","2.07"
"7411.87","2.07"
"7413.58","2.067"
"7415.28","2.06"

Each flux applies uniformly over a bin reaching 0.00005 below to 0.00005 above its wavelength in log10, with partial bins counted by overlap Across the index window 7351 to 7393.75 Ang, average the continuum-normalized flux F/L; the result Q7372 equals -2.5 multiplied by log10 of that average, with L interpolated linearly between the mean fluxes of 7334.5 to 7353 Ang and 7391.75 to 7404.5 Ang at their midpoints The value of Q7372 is 0.02 mag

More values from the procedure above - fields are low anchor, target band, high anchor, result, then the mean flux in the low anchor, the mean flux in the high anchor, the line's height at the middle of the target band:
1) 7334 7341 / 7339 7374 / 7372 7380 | 0.02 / 2.24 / 2.09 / 2.16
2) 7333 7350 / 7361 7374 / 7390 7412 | 0.04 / 2.2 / 2.1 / 2.16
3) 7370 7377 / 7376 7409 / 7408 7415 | -0.01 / 2.09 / 2.07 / 2.08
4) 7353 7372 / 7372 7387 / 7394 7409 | 0.01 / 2.1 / 2.1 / 2.1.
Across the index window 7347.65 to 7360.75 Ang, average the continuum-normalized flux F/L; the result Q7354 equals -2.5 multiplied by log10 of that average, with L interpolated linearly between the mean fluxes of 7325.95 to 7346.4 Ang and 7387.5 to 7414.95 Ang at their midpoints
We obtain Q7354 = 0.029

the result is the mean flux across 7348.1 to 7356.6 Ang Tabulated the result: 2.13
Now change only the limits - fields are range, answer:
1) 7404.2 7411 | 2.08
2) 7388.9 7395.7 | 2.1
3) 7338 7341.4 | 2.24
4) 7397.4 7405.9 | 2.11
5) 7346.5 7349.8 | 2.14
